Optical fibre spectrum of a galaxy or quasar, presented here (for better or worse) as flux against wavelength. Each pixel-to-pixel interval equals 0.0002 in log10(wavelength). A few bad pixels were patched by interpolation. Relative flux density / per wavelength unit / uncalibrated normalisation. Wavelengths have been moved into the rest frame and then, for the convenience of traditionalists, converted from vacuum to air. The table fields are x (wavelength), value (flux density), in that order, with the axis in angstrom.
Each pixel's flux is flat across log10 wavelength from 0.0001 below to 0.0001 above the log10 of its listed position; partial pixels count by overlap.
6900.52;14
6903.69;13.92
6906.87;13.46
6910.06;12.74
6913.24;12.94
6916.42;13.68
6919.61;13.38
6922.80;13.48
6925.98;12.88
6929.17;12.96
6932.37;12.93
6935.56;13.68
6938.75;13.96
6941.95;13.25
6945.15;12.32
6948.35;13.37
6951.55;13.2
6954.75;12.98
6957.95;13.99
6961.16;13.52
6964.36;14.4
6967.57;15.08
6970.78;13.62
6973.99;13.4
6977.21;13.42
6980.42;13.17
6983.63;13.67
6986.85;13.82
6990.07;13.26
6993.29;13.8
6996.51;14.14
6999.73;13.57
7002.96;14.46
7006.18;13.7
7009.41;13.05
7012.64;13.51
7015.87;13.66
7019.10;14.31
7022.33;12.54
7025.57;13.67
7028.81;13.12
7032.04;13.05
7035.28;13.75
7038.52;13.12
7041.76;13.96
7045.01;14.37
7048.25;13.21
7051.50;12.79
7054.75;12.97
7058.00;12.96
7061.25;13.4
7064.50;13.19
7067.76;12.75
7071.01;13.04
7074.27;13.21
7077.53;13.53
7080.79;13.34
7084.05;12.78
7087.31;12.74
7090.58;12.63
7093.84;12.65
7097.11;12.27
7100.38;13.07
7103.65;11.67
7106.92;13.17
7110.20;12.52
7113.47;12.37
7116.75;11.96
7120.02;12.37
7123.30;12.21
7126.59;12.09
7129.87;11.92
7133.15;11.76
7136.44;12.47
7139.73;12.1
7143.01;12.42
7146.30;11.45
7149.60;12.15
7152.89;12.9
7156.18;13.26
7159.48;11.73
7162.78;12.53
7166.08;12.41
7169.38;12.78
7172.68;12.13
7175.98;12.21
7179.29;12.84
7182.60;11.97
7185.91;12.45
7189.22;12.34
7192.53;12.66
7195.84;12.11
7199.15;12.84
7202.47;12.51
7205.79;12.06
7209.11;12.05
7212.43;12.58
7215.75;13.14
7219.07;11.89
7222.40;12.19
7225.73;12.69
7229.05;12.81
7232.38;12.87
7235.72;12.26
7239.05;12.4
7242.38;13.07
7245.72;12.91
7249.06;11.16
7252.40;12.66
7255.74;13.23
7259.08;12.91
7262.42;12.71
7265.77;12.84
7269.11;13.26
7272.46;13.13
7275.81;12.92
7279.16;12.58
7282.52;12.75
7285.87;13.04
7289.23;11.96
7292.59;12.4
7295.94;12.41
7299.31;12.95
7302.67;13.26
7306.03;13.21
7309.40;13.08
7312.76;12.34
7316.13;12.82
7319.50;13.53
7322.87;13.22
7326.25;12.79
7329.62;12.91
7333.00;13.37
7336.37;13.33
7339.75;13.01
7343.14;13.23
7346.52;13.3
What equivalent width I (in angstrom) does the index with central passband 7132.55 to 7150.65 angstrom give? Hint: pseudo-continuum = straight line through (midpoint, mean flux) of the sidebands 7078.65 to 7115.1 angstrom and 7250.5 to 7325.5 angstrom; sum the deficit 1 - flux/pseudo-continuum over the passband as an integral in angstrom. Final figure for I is 0.9 angstrom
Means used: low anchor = 12.7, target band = 12.1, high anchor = 12.9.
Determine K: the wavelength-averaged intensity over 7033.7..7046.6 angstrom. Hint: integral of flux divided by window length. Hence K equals 13.8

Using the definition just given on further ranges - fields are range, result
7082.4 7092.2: 12.7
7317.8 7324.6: 13.4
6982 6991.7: 13.6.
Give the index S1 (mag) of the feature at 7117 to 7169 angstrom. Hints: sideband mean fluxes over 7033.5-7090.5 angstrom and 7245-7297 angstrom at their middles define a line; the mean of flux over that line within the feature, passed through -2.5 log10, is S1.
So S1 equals 0.06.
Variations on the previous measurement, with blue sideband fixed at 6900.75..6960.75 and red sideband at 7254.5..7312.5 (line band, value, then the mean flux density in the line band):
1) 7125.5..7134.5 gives 0.10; 11.9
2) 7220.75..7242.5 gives 0.03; 12.6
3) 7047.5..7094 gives 0.01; 13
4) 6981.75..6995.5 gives -0.03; 13.7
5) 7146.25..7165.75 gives 0.05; 12.4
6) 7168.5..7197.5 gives 0.05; 12.4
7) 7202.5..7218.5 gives 0.04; 12.4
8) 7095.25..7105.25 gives 0.06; 12.3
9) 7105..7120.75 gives 0.05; 12.5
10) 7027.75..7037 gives -0.01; 13.3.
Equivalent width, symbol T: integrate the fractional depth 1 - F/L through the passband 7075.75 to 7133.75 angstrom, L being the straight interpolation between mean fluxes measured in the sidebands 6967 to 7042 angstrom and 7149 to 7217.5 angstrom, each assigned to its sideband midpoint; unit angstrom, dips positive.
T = 2.0 angstrom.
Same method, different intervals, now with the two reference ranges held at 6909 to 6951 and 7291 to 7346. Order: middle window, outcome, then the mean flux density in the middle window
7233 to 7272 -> 1.0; 12.7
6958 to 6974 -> -1.1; 14.1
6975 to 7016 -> -1.4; 13.6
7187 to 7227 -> 2.0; 12.4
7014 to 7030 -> -0.4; 13.5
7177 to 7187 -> 0.5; 12.4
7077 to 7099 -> 0.5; 12.8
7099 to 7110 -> 0.4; 12.6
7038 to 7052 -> -0.5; 13.6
